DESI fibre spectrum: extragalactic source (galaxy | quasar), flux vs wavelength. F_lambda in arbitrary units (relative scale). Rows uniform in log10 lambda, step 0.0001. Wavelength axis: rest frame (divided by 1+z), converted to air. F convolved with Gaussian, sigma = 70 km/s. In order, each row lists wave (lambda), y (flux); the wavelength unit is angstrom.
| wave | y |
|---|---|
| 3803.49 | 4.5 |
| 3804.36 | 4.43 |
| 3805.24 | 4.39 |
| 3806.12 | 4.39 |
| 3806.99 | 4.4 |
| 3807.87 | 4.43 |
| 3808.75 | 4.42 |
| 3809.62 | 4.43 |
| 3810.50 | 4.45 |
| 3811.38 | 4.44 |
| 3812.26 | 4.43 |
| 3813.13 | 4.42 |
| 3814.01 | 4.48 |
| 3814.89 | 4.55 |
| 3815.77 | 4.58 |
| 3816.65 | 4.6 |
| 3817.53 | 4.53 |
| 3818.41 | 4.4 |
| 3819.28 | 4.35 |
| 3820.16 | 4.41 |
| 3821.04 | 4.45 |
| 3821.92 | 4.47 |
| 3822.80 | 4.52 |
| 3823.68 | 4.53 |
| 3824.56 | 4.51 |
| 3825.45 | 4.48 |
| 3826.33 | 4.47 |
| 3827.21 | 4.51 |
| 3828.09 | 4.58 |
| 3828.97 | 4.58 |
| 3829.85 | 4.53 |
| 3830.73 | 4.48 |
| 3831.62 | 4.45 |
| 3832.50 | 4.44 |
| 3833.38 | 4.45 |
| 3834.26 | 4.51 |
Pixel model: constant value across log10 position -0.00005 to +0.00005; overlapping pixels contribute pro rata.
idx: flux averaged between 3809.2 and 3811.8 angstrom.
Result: 4.43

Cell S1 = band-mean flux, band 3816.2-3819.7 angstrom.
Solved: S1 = 4.48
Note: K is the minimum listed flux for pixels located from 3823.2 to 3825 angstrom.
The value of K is 4.51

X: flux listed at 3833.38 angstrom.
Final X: 4.45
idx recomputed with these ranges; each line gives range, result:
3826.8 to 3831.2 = 4.53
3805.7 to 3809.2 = 4.42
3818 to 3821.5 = 4.41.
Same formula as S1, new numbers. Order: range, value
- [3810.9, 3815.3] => 4.46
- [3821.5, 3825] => 4.51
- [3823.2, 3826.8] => 4.49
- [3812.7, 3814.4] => 4.44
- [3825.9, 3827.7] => 4.5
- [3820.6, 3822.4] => 4.46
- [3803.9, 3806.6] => 4.41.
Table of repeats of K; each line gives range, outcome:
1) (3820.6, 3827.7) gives 4.45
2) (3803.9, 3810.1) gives 4.39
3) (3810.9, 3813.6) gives 4.42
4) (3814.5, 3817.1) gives 4.55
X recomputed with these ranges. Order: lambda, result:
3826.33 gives 4.47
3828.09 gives 4.58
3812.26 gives 4.43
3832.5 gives 4.44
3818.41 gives 4.4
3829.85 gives 4.53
